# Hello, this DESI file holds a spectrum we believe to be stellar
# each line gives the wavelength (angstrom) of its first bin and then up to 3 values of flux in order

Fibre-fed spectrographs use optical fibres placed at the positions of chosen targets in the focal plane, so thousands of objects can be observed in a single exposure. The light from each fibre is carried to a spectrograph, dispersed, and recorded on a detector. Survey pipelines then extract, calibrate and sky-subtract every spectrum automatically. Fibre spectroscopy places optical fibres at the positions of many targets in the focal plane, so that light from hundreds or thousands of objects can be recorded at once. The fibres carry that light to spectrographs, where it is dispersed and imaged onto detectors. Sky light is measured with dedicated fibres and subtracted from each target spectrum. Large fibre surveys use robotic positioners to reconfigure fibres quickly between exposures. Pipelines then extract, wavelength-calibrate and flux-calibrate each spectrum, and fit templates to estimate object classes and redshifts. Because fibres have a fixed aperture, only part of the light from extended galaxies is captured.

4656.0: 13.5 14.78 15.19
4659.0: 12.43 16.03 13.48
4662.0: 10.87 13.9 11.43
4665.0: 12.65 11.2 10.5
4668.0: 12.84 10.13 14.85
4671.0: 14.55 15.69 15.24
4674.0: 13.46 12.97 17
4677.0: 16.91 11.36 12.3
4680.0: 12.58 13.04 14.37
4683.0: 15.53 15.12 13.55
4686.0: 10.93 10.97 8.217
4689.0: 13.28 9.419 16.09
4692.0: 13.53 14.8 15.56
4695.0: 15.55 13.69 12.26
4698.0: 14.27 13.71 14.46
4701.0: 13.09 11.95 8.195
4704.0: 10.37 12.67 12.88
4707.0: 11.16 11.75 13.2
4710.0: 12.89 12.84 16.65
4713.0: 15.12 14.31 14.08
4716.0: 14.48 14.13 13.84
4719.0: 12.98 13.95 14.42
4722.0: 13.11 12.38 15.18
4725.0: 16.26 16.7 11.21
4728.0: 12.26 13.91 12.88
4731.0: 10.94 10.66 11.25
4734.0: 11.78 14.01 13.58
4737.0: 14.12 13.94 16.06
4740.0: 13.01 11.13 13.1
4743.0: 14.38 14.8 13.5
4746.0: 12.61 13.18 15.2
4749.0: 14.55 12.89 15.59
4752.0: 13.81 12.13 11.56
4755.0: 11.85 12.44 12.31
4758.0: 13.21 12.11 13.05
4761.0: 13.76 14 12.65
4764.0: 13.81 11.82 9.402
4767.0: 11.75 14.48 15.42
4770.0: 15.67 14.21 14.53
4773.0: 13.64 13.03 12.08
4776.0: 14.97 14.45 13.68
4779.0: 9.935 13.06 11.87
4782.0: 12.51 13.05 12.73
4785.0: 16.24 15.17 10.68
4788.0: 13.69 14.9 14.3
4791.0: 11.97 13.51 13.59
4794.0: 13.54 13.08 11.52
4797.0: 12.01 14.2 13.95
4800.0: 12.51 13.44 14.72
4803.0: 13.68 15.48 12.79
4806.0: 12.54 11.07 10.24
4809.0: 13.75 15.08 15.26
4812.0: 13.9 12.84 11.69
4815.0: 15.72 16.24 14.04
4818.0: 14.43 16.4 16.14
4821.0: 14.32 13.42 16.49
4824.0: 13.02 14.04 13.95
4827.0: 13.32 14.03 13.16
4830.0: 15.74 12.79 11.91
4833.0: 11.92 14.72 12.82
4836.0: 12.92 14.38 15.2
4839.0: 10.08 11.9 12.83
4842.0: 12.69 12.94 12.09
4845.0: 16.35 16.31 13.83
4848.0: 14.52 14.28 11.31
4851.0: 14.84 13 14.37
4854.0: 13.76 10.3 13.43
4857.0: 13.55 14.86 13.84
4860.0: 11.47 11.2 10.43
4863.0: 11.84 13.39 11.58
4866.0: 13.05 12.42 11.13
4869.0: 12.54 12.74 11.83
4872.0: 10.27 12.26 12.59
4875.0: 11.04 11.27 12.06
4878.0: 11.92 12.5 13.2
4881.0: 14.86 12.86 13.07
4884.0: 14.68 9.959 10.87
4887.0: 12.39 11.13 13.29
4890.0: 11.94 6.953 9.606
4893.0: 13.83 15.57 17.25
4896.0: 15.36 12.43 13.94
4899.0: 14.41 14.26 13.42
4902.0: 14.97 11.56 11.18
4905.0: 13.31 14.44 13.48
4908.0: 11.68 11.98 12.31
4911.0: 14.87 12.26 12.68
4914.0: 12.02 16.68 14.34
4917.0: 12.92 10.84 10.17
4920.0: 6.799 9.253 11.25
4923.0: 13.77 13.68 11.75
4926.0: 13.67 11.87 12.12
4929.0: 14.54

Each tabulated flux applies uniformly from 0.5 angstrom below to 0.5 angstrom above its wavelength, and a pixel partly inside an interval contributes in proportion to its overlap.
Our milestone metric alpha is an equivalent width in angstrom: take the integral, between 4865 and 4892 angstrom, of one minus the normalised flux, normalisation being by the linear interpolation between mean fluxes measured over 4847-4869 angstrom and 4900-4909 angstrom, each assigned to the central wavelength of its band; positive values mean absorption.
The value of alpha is 1.9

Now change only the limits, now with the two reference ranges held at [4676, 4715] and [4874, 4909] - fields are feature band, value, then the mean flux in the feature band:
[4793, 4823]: -1.9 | 13.8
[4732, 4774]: -0.7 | 13.3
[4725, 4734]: 0.3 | 12.6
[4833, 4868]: -0.6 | 13.1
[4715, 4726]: -0.9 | 14.2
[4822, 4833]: -0.7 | 13.7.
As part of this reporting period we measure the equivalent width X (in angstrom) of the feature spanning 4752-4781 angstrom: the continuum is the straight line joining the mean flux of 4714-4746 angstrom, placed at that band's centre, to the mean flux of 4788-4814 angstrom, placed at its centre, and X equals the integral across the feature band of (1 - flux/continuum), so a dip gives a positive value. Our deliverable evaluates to 0.8 angstrom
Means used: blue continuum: 13.5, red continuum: 13.3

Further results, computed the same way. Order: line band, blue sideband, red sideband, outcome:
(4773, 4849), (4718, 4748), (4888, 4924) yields -2.84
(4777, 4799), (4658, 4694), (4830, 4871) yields -0.11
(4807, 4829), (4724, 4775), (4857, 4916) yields -1.90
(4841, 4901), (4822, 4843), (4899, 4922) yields 0.70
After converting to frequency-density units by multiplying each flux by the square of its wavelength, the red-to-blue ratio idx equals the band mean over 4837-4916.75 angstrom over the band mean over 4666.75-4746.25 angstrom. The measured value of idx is 1.04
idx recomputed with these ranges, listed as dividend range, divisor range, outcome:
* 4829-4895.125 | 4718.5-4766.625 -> 1.02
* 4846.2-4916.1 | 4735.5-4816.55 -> 1.00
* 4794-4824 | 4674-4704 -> 1.10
